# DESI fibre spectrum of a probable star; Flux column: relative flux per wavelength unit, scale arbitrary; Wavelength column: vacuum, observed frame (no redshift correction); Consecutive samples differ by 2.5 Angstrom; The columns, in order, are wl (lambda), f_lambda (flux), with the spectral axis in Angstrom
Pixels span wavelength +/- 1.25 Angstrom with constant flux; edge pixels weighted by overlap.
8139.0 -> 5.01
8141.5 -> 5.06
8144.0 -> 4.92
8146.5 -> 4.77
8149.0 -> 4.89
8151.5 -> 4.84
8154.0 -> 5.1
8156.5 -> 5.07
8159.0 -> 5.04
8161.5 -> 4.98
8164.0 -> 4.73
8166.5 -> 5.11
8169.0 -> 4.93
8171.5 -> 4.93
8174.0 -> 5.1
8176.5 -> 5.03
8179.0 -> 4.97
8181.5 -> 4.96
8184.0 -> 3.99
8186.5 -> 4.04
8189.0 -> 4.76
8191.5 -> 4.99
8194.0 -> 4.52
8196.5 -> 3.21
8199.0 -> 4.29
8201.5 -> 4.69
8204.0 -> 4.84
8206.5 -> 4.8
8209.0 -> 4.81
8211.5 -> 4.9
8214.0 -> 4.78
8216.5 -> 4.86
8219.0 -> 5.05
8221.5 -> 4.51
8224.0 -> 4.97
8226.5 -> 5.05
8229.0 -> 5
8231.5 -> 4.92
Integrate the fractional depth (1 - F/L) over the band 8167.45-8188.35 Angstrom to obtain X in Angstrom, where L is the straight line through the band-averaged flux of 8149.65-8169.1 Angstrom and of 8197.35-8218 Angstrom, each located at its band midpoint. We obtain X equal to 0.55 Angstrom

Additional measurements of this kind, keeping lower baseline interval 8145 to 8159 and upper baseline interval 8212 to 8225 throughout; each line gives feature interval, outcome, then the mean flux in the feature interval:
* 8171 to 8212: 2.1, 4.63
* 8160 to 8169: 0.0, 4.94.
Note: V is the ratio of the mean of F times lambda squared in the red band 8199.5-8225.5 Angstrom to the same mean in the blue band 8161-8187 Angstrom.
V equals 1.01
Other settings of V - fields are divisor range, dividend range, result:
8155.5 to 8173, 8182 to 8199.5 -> 0.87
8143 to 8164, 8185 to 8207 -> 0.91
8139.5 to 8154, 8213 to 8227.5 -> 1.01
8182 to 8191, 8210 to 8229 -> 1.12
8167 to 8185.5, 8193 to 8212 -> 0.93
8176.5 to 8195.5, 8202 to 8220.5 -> 1.06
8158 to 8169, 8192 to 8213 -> 0.92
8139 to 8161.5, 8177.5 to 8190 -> 0.92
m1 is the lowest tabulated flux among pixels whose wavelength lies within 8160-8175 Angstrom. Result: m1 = 4.73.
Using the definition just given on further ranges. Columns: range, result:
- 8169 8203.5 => 3.21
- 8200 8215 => 4.69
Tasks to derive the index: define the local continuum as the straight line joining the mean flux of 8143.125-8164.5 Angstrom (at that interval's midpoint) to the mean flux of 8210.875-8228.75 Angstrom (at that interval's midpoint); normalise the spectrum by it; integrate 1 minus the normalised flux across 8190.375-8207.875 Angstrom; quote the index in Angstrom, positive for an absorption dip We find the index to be 1.5 Angstrom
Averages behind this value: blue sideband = 4.93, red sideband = 4.88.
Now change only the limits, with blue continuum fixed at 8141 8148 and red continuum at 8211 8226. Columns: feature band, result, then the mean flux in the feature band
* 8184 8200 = 1.9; 4.28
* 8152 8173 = -0.4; 4.98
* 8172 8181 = -0.3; 5.02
